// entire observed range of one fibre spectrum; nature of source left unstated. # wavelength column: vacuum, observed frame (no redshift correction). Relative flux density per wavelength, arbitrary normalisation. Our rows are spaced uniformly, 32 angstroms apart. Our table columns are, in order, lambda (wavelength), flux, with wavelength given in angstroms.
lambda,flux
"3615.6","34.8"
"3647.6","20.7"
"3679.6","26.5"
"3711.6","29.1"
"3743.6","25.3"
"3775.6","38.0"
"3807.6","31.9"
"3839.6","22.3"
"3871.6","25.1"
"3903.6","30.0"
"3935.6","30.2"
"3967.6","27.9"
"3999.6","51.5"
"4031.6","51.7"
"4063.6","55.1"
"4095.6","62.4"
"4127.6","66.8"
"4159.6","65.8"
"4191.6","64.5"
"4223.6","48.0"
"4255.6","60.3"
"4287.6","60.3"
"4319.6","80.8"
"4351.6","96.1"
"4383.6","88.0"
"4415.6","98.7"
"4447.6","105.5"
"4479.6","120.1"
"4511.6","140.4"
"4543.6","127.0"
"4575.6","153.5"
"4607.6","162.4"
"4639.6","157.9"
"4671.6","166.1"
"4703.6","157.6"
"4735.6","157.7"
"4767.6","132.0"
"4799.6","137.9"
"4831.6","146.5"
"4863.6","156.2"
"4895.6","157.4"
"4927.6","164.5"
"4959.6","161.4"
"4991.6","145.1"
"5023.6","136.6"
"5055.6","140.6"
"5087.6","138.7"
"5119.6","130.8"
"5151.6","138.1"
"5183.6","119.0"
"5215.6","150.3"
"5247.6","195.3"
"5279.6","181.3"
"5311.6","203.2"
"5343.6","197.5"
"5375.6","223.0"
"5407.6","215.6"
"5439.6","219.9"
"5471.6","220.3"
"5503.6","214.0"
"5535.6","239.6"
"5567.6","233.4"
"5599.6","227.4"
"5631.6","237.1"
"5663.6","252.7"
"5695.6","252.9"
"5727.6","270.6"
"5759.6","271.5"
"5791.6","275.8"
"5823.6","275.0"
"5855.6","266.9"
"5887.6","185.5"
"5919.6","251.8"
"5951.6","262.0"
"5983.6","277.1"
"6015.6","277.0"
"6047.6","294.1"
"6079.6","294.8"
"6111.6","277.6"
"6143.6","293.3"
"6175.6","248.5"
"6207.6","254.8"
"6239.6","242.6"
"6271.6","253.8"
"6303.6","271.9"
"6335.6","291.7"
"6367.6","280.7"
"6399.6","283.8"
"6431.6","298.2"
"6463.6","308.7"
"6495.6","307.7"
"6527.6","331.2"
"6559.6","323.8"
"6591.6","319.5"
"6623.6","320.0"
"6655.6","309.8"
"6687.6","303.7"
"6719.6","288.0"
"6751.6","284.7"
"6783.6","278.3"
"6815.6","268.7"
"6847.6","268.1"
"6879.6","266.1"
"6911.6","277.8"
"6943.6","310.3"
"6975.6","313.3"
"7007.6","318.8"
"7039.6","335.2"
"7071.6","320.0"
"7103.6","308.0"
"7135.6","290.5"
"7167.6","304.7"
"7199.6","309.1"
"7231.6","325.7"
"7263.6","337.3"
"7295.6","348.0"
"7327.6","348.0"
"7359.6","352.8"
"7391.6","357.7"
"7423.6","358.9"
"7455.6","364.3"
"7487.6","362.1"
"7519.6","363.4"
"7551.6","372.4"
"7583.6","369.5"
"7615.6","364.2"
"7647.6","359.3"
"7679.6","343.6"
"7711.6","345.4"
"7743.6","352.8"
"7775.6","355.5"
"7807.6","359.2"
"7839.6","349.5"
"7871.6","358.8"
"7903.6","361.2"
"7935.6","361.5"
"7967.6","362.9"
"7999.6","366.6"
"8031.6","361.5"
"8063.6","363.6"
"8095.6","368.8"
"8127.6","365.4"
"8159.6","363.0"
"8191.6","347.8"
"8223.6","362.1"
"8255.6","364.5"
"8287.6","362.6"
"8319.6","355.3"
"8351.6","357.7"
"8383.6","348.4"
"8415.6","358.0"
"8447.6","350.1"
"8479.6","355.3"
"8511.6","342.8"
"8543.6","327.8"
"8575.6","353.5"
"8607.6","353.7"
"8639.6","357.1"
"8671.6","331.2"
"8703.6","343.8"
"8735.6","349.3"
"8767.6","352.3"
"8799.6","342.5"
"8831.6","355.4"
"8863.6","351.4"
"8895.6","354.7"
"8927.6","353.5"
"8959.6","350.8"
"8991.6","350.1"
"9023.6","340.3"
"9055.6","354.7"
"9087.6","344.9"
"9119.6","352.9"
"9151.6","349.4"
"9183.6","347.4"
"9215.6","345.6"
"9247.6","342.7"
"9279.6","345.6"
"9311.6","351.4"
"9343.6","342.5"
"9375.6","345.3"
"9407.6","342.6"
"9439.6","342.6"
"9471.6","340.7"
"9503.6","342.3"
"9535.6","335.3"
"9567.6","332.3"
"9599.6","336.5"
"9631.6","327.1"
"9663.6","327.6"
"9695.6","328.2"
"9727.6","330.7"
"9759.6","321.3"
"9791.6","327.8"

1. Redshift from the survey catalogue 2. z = 0.000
